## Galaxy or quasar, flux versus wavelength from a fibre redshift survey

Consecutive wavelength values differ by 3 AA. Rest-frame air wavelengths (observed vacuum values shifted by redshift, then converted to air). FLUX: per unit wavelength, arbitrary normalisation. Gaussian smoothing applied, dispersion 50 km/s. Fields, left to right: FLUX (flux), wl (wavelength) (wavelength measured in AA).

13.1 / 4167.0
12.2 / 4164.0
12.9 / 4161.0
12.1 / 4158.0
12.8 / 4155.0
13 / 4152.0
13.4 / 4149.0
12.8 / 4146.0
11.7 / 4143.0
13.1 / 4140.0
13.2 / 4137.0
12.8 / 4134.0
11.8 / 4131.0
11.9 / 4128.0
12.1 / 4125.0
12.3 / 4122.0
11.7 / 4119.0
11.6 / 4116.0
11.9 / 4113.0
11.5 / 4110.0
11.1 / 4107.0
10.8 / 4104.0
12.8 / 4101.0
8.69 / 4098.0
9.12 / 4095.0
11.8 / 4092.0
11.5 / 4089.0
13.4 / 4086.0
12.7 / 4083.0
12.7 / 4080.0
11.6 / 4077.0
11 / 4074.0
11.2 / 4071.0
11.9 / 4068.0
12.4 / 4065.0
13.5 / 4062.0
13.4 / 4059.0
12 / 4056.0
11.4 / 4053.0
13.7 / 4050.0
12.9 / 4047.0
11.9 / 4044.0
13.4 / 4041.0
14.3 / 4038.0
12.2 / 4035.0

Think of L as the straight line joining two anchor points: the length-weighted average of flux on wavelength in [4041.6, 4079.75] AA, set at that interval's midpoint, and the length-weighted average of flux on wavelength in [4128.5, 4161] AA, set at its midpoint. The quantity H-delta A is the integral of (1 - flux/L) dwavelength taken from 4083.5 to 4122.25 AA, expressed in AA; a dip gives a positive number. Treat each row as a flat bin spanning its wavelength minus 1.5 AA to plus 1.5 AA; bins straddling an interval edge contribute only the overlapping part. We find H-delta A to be 3.3 AA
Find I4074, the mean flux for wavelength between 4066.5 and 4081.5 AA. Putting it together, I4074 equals 11.7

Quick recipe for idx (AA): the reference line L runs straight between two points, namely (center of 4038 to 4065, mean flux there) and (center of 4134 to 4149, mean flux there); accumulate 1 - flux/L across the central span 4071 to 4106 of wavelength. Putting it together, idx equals 3.73 AA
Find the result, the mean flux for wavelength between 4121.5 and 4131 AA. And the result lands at 12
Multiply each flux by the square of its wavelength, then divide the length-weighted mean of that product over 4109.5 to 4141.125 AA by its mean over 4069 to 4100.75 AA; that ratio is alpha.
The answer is 1.1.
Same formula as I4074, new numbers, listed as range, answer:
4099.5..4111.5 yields 11.6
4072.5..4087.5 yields 12.3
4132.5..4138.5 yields 13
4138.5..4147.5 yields 12.5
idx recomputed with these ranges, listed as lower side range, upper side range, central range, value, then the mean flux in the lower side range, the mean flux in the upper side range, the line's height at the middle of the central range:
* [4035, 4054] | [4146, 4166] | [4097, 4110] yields 1.8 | 12.9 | 12.7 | 12.8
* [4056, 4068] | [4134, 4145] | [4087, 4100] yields 2.3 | 12.8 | 12.7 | 12.8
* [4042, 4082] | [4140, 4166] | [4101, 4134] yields 2.0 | 12.3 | 12.7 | 12.5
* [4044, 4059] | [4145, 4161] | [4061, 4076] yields 0.8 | 12.5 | 12.8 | 12.6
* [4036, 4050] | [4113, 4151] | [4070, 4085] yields 1.1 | 13.2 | 12.4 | 12.8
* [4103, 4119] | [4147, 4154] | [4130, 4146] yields 0.0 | 11.4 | 13.1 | 12.6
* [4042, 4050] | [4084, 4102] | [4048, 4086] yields -1.0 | 12.7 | 11.2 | 12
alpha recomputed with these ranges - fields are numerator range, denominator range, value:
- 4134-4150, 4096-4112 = 1.19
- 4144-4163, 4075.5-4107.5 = 1.15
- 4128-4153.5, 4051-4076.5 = 1.09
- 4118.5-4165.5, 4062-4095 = 1.08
